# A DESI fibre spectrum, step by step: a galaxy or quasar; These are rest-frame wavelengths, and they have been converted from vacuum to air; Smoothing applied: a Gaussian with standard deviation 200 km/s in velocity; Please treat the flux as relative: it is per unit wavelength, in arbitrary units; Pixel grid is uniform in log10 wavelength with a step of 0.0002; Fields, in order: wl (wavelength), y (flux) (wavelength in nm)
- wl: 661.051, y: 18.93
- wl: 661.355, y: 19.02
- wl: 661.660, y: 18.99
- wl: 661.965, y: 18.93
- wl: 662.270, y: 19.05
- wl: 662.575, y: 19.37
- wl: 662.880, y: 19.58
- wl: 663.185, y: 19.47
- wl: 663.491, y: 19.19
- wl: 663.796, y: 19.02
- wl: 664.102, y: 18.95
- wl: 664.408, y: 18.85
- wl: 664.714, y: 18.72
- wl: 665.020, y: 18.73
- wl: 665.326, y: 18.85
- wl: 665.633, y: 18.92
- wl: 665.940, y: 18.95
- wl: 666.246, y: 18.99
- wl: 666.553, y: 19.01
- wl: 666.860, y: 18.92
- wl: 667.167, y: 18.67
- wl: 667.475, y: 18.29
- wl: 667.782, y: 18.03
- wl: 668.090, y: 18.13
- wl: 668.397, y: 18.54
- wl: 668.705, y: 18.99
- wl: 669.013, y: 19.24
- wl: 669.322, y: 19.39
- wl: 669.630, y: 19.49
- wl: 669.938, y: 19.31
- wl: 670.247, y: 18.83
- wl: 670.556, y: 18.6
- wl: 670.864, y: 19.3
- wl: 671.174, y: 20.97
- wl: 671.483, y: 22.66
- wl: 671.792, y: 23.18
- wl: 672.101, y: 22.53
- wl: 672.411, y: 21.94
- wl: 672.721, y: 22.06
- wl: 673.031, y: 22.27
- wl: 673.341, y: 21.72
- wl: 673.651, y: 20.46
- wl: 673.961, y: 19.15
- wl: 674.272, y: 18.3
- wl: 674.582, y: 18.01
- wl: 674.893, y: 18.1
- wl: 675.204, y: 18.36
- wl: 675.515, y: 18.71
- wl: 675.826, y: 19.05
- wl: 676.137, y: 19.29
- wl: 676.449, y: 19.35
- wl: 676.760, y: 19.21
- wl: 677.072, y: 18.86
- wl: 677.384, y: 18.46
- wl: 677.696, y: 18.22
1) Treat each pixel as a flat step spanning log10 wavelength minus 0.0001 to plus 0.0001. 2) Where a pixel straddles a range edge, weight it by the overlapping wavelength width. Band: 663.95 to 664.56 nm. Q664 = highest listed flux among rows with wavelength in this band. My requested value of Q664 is 18.95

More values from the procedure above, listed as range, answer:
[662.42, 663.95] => 19.58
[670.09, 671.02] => 19.3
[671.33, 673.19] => 23.18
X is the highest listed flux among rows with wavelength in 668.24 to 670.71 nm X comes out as 19.49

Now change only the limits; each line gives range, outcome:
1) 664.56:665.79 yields 18.92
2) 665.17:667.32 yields 19.01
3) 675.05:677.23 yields 19.35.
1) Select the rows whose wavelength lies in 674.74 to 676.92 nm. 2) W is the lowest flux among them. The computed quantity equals 18.1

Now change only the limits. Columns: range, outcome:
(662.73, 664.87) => 18.72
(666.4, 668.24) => 18.03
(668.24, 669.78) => 18.54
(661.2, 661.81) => 18.99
